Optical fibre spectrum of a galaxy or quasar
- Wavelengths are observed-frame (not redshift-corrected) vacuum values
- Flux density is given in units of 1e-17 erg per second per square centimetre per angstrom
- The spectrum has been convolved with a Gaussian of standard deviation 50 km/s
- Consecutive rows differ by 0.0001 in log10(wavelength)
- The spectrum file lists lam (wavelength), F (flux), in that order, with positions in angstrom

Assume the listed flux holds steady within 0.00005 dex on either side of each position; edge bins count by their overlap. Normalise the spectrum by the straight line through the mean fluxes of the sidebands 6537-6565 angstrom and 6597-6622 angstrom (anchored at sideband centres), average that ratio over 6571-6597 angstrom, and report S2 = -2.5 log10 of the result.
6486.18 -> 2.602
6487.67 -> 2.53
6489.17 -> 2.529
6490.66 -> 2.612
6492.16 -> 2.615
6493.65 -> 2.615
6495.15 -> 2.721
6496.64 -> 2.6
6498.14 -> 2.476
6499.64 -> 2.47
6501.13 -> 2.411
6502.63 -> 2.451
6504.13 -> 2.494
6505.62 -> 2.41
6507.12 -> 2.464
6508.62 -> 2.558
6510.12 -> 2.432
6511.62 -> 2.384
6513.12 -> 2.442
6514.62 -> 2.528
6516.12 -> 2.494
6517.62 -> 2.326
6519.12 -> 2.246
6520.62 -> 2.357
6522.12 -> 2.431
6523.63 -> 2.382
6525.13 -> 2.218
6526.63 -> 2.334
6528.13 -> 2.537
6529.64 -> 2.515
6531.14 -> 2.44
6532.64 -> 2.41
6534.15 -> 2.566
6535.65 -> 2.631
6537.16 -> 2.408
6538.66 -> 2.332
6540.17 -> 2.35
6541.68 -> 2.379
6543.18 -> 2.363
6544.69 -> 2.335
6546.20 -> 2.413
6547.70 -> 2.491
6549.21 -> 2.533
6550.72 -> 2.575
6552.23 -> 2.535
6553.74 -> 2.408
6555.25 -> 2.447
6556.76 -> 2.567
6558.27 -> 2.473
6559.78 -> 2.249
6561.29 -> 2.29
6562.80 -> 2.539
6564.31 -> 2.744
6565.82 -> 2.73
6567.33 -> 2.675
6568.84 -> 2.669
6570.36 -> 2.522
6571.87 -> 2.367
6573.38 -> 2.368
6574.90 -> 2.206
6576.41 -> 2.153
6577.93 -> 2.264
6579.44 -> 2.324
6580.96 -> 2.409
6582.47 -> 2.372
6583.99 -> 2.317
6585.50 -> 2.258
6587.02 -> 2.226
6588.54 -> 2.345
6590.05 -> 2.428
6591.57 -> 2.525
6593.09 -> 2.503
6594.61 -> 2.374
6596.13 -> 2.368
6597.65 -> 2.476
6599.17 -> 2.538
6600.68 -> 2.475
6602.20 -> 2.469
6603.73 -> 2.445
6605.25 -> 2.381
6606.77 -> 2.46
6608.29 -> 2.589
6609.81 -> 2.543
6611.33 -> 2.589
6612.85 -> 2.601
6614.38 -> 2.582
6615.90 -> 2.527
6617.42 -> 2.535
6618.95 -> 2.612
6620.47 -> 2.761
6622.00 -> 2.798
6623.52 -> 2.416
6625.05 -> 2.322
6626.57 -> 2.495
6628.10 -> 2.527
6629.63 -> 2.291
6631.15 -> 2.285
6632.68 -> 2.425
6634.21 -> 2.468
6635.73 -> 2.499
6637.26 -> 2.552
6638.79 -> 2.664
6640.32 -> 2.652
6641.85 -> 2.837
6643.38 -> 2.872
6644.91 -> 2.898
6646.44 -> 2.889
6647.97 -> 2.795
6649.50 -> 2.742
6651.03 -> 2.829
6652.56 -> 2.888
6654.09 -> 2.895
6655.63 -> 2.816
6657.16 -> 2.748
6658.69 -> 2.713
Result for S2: 0.07 mag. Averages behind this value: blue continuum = 2.44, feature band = 2.34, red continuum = 2.54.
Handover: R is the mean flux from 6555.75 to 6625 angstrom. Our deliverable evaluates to 2.47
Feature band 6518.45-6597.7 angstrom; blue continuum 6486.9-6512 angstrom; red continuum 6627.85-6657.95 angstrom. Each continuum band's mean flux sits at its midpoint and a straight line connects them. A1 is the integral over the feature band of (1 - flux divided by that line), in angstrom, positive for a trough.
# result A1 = 4.99 angstrom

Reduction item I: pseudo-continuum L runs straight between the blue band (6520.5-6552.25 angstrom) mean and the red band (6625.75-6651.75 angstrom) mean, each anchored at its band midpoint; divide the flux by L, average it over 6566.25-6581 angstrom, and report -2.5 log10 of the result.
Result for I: 0.05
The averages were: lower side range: 2.43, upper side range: 2.63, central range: 2.4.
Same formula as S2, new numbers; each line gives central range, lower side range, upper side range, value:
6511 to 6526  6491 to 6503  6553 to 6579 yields 0.06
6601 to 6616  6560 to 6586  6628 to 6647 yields 0.00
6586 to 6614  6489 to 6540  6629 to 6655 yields 0.06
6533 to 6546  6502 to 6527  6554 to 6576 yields 0.01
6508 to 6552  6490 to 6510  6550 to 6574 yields 0.04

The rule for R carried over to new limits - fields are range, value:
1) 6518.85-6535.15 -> 2.41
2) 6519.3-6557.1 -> 2.43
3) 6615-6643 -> 2.54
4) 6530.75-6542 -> 2.44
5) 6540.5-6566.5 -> 2.47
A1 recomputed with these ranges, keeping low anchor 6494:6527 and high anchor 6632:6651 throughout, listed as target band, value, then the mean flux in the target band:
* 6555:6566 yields 0.2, 2.5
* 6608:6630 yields 0.9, 2.55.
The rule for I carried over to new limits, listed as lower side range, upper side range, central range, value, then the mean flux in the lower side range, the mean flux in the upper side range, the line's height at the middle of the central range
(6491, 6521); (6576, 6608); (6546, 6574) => -0.04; 2.48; 2.39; 2.42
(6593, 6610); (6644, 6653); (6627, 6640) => 0.10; 2.46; 2.84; 2.72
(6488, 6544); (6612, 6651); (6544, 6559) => 0.01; 2.46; 2.61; 2.5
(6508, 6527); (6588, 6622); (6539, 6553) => 0.00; 2.39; 2.51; 2.43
